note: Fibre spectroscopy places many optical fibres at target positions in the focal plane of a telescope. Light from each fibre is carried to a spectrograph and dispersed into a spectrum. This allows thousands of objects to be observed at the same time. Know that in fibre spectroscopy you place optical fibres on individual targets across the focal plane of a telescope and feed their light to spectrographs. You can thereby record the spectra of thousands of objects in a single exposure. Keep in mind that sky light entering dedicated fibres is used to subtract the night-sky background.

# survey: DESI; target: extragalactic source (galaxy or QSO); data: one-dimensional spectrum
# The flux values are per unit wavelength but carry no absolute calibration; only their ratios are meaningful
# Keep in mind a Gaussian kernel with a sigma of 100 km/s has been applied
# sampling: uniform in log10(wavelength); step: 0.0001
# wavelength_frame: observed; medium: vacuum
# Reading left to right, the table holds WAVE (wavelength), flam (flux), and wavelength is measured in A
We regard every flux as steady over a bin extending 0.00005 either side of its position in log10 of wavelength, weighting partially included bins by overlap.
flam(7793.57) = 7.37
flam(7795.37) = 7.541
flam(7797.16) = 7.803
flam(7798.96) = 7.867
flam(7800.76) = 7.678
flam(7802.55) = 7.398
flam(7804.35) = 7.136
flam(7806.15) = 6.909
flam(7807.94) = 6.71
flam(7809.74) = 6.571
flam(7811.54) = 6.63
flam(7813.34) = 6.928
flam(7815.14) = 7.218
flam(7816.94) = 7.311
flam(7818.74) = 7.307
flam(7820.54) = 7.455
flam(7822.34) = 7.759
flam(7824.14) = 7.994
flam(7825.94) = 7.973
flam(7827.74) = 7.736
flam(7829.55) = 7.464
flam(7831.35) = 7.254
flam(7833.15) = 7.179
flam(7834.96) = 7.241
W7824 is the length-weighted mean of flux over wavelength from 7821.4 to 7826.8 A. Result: 7.91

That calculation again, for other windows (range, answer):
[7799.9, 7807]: 7.28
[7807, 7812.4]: 6.64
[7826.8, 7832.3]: 7.49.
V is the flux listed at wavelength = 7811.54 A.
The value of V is 6.63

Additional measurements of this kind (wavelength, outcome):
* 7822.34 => 7.759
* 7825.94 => 7.973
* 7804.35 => 7.136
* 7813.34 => 6.928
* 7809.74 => 6.571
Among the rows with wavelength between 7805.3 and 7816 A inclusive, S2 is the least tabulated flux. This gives 6.571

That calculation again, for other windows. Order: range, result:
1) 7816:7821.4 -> 7.307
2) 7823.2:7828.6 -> 7.736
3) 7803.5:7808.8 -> 6.71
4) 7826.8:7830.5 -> 7.464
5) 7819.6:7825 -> 7.455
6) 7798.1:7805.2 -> 7.136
